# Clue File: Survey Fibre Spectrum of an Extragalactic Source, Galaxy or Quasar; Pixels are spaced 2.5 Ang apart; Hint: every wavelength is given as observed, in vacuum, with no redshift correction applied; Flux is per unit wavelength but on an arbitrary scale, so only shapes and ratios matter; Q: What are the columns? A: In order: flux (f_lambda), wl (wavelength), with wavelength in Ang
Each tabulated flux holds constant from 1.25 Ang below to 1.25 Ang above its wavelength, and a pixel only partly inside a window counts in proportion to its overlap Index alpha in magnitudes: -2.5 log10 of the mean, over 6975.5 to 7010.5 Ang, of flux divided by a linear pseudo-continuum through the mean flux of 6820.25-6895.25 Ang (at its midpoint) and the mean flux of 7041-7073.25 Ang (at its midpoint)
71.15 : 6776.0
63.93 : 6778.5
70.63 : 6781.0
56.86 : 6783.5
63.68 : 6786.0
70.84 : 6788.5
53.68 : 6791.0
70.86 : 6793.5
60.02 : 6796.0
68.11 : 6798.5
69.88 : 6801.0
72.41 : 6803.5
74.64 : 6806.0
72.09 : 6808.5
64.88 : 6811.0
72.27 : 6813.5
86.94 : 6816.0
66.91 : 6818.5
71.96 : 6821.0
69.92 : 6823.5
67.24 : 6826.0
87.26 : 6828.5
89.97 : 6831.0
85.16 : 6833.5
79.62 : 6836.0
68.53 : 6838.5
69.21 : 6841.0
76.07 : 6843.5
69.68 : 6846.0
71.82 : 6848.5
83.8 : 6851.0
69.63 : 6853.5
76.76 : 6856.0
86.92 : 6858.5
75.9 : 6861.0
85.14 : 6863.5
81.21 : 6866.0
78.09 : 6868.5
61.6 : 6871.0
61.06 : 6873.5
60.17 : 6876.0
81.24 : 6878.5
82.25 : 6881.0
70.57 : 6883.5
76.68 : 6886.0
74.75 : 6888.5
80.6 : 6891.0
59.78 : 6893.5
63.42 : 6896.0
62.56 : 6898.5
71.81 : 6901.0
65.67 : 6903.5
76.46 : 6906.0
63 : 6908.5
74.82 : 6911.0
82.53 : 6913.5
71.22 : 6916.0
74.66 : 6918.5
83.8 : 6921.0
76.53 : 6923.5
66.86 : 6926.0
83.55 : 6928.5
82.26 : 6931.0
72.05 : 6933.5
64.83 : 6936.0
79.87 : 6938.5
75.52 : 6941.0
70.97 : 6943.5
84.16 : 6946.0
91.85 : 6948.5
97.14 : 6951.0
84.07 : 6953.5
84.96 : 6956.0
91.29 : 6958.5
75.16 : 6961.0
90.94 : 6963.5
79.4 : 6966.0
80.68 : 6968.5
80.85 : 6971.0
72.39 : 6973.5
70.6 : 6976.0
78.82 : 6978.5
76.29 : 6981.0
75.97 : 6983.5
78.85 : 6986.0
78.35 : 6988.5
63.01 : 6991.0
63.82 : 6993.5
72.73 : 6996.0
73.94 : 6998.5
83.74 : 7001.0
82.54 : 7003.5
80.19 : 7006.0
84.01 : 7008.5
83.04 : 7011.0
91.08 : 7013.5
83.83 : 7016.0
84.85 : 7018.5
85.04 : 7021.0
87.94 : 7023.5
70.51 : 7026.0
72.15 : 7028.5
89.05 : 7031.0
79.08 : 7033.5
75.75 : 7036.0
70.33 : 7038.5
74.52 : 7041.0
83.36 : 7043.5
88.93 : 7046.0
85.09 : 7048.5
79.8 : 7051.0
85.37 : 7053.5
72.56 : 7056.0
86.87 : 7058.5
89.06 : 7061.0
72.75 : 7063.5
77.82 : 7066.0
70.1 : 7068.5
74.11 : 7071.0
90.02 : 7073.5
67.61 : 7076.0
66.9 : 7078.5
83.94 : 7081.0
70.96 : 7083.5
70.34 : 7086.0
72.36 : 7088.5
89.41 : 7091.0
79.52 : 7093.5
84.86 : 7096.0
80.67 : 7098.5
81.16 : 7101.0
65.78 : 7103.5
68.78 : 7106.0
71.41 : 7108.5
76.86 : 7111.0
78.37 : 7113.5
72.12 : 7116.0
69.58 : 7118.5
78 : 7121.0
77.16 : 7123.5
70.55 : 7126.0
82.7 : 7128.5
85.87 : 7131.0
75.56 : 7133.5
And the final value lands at 0.04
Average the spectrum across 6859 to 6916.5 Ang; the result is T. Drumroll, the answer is 72.4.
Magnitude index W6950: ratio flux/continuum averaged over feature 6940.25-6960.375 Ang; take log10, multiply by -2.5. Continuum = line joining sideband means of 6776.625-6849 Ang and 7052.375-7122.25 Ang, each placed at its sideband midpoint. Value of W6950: -0.15 mag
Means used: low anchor 71.2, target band 84.9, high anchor 76.7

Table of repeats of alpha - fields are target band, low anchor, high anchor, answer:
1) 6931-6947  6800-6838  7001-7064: 0.055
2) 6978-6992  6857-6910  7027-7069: 0.023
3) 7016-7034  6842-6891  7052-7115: -0.068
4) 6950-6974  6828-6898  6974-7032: -0.086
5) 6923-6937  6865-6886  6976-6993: -0.016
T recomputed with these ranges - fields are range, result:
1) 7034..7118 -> 77.4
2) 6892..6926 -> 71.2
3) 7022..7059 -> 80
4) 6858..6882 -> 74.9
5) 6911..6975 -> 79.8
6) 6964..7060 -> 79.2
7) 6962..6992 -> 77.3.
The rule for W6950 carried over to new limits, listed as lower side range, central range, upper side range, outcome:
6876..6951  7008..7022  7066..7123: -0.14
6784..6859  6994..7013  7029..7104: -0.04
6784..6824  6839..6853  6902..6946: -0.04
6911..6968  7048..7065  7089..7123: -0.05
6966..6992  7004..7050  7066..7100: -0.07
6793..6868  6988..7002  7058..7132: 0.06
